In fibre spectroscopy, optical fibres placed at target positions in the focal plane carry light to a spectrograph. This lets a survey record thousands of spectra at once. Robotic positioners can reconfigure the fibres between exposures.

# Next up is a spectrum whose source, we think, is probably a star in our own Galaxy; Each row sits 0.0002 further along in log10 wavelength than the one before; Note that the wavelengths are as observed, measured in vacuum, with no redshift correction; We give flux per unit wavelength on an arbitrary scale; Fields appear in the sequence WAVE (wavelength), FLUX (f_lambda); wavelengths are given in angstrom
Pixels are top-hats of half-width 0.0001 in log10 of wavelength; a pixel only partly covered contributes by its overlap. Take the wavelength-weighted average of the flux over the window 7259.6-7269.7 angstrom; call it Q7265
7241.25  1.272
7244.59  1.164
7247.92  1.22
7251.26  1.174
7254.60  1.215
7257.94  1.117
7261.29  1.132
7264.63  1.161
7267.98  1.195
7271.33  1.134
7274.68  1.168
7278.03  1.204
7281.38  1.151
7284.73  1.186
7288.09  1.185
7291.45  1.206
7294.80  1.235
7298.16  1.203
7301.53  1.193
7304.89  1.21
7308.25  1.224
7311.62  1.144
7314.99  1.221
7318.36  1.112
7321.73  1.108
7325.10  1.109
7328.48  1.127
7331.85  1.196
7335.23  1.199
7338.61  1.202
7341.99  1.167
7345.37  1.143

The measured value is 1.16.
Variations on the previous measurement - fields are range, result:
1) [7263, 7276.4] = 1.16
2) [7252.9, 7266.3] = 1.16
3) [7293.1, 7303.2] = 1.21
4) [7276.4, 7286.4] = 1.18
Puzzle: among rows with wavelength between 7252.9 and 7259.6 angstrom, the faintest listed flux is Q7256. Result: 1.117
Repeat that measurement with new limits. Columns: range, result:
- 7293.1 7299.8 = 1.203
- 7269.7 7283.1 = 1.134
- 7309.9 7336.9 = 1.108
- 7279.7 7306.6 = 1.151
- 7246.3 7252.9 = 1.174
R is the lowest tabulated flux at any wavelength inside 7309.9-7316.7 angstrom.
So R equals 1.144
